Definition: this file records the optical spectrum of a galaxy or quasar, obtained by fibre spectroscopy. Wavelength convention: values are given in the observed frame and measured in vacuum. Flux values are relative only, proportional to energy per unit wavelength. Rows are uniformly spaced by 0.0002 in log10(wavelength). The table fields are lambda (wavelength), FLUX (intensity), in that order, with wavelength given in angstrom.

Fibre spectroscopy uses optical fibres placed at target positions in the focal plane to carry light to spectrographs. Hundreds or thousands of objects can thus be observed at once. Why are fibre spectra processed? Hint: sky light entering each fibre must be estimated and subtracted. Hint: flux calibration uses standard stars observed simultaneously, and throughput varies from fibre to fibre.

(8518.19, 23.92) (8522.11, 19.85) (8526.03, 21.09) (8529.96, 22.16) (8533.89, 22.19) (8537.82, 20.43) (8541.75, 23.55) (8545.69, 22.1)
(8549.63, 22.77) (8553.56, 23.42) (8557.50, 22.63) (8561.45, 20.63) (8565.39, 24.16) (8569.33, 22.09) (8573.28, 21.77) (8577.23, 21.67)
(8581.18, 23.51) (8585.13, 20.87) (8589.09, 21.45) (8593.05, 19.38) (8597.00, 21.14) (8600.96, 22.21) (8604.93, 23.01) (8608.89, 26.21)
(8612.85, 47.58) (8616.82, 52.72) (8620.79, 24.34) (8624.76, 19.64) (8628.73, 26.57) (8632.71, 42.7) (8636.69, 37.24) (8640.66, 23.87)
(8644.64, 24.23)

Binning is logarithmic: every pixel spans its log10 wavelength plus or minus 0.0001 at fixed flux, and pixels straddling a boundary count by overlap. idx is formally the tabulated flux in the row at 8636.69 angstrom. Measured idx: 37.24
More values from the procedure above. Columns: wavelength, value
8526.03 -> 21.09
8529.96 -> 22.16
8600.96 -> 22.21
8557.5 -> 22.63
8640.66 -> 23.87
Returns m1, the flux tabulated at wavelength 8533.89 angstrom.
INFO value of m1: 22.19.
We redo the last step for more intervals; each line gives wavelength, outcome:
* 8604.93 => 23.01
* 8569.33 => 22.09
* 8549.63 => 22.77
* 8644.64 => 24.23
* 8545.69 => 22.1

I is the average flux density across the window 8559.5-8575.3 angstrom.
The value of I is 22.2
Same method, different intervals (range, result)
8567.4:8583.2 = 22.3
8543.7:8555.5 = 22.8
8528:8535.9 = 22.2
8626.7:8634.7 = 34.5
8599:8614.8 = 29.7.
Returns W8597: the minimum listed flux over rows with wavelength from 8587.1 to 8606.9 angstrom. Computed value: 19.38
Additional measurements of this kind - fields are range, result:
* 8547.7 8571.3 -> 20.63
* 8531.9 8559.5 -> 20.43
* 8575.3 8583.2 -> 21.67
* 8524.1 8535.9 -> 21.09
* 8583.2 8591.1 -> 20.87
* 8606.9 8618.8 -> 26.21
